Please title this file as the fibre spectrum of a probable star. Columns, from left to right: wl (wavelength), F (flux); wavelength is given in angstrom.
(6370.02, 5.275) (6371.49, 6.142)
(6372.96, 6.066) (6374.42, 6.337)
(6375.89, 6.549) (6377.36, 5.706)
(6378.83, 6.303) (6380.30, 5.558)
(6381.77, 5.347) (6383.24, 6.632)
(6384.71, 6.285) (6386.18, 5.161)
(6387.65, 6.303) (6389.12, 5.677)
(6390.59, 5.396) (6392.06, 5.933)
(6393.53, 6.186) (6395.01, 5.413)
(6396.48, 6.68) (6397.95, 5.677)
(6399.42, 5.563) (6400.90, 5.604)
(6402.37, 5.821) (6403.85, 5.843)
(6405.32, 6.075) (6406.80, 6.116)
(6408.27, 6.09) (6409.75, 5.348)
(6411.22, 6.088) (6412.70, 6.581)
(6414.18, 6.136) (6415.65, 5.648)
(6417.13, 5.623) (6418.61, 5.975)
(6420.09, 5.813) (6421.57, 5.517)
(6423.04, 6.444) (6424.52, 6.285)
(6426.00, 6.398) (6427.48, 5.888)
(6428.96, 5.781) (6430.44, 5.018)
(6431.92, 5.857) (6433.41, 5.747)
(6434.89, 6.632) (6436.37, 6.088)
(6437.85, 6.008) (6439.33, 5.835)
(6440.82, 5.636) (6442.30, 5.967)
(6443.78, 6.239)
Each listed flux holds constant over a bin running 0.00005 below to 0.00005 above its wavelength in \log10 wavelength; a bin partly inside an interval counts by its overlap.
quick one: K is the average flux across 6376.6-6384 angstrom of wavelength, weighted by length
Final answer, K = 5.91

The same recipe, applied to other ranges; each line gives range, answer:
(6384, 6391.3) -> 5.77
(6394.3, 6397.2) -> 6.05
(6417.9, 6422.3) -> 5.76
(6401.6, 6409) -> 5.99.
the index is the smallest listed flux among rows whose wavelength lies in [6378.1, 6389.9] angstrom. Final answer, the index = 5.161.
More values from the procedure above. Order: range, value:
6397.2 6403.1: 5.563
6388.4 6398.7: 5.396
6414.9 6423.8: 5.517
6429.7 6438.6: 5.018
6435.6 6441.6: 5.636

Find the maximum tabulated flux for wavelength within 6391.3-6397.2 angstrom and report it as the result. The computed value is 6.68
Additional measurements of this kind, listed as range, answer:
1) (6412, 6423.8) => 6.581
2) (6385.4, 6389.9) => 6.303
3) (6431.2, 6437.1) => 6.632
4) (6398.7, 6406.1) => 6.075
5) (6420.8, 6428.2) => 6.444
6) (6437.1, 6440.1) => 6.008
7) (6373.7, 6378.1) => 6.549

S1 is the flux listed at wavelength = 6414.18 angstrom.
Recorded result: 6.136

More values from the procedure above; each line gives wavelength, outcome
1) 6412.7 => 6.581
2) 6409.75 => 5.348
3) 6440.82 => 5.636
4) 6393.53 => 6.186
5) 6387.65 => 6.303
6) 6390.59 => 5.396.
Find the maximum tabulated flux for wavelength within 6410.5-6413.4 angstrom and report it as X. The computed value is 6.581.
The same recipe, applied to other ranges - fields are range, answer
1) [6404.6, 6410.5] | 6.116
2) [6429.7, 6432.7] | 5.857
